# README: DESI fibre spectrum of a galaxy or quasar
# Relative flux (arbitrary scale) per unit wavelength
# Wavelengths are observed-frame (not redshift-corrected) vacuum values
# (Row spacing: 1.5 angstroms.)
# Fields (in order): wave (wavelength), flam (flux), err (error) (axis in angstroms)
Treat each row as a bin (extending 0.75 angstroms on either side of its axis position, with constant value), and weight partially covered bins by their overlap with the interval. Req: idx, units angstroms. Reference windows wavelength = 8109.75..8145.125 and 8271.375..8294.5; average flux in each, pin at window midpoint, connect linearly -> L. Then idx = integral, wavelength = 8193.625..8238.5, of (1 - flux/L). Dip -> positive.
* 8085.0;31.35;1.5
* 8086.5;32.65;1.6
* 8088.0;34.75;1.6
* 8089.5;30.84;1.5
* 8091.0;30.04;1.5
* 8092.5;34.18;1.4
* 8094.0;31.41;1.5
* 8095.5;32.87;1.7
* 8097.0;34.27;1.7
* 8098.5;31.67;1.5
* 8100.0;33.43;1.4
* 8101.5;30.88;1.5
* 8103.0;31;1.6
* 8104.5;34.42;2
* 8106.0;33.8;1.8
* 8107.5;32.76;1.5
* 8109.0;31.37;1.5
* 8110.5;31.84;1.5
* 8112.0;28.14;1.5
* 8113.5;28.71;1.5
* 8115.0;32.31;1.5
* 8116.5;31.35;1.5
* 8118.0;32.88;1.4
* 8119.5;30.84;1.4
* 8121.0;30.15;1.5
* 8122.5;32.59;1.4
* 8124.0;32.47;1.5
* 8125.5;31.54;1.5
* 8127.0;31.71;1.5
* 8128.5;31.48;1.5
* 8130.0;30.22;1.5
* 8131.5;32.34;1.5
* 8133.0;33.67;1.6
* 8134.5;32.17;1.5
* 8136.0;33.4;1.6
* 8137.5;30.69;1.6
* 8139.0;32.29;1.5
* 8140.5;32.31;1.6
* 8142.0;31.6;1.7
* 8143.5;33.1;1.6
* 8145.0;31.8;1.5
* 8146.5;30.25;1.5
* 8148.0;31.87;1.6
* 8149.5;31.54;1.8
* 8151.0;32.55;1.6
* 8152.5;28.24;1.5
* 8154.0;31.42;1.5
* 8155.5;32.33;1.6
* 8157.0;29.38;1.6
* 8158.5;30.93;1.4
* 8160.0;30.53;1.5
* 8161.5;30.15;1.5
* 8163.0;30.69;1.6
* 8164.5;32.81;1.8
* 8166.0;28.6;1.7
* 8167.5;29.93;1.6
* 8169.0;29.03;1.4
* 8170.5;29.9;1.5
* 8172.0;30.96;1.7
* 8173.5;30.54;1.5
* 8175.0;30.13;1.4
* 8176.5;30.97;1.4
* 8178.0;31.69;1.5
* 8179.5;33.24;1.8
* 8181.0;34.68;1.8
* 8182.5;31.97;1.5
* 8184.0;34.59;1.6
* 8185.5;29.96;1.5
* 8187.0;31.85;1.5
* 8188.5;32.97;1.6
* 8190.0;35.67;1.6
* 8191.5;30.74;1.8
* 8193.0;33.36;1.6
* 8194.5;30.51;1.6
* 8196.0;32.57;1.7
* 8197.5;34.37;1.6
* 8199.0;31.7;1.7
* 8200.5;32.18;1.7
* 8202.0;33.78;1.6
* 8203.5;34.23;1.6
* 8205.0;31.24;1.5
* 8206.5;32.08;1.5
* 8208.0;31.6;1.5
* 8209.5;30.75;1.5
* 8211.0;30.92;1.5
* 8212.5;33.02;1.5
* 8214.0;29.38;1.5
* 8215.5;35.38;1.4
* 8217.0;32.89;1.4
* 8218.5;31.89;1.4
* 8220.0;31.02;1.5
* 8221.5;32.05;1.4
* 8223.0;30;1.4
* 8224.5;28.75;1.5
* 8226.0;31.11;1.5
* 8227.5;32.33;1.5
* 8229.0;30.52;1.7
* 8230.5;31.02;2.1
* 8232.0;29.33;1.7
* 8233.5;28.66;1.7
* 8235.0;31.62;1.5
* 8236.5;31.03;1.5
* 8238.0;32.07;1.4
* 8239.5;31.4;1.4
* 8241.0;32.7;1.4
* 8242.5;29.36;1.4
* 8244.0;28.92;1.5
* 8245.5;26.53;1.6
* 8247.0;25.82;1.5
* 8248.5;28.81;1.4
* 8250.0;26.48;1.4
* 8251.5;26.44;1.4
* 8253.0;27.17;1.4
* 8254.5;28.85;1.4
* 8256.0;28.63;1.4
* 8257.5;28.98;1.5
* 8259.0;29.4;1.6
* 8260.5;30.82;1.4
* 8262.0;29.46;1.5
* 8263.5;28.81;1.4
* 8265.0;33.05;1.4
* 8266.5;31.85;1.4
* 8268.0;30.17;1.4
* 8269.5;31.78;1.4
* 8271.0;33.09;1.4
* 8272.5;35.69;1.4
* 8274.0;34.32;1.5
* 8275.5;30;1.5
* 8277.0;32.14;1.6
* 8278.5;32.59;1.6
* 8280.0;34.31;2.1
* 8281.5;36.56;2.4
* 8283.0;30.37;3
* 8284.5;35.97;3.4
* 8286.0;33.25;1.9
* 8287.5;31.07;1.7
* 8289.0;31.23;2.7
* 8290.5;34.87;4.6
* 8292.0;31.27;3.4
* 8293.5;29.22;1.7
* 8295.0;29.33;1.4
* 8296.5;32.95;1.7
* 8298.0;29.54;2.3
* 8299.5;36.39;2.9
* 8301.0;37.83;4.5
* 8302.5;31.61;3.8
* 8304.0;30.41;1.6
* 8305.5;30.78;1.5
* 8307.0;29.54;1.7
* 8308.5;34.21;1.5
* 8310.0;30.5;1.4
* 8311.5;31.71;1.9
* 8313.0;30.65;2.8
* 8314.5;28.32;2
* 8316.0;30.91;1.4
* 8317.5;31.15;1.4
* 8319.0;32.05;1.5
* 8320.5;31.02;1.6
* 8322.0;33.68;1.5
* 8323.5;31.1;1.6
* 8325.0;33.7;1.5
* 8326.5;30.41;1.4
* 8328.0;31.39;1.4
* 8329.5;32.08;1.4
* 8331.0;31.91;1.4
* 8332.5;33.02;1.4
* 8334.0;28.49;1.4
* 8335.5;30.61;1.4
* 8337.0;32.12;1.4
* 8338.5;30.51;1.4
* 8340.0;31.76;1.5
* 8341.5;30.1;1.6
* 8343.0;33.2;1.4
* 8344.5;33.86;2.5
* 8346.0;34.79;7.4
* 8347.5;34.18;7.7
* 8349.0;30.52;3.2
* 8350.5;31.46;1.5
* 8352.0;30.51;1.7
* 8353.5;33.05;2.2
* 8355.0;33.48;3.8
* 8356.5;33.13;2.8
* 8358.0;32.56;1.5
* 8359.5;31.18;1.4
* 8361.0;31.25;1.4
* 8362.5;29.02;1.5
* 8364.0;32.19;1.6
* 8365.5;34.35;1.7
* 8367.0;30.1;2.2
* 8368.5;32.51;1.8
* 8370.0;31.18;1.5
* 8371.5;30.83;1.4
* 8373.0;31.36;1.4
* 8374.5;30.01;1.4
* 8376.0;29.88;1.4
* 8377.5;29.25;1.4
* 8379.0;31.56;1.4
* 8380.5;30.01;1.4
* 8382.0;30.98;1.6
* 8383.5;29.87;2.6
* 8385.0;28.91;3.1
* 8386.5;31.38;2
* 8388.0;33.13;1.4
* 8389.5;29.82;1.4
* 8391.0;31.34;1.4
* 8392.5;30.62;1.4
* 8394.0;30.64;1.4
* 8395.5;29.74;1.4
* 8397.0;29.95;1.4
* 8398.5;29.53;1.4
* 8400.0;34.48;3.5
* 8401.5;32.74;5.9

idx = 1.0 angstroms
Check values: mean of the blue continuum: 31.6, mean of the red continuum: 32.8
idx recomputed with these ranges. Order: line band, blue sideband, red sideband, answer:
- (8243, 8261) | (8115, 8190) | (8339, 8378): 2.0 angstroms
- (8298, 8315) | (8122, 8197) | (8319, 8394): -0.2 angstroms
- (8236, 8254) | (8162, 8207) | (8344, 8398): 1.6 angstroms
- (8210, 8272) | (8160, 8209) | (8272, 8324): 3.3 angstroms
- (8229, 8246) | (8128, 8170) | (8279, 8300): 0.9 angstroms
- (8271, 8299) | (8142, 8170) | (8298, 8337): -0.9 angstroms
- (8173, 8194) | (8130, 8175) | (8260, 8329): -0.6 angstroms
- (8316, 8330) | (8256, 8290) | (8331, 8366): 0.1 angstroms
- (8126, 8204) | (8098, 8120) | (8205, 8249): -1.2 angstroms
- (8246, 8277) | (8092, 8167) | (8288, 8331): 1.6 angstroms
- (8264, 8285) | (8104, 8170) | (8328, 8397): -1.0 angstroms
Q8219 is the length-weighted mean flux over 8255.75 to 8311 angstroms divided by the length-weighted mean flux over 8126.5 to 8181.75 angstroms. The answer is 1.0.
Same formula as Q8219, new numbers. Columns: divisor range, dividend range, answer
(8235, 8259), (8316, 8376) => 1.10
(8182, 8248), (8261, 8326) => 1.02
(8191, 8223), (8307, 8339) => 0.98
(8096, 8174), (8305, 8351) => 1.01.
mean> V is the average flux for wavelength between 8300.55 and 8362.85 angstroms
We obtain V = 31.7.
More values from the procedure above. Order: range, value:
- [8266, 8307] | 32.5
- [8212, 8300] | 31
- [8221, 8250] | 30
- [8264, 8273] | 32.4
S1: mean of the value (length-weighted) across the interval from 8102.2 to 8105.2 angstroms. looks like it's 32.7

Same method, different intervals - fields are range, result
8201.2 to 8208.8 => 32.6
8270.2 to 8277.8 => 33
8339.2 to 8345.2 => 32.2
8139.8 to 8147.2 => 31.8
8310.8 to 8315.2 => 30.2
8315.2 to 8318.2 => 31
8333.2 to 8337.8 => 30.4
